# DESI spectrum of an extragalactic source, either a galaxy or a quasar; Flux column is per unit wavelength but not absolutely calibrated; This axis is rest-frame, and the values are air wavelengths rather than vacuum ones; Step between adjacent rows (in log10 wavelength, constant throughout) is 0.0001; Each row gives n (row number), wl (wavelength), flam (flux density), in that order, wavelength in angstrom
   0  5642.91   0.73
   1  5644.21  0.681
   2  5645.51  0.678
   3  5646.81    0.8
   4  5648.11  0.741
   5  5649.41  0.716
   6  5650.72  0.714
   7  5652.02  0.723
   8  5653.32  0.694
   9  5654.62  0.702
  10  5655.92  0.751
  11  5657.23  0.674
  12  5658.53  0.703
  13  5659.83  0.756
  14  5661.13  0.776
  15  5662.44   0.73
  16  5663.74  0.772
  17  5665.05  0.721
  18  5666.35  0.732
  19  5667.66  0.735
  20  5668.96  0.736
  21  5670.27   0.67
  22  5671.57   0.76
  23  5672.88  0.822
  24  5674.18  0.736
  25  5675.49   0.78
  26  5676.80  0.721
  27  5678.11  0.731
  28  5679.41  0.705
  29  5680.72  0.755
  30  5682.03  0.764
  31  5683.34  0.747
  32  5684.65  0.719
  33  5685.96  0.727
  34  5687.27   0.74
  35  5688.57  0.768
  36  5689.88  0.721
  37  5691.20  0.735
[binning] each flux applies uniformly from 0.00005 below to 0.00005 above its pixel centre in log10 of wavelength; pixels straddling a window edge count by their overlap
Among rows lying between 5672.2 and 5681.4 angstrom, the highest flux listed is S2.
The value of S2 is 0.822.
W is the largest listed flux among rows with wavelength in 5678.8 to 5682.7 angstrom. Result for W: 0.764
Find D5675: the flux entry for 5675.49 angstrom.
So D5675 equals 0.78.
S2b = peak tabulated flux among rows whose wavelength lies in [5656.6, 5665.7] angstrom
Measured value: 0.776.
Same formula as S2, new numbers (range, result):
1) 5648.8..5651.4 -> 0.716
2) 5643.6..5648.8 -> 0.8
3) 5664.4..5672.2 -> 0.76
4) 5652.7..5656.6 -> 0.751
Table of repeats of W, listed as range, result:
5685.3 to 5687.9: 0.74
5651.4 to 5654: 0.723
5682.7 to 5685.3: 0.747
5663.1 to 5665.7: 0.772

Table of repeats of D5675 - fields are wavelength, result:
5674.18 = 0.736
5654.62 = 0.702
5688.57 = 0.768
